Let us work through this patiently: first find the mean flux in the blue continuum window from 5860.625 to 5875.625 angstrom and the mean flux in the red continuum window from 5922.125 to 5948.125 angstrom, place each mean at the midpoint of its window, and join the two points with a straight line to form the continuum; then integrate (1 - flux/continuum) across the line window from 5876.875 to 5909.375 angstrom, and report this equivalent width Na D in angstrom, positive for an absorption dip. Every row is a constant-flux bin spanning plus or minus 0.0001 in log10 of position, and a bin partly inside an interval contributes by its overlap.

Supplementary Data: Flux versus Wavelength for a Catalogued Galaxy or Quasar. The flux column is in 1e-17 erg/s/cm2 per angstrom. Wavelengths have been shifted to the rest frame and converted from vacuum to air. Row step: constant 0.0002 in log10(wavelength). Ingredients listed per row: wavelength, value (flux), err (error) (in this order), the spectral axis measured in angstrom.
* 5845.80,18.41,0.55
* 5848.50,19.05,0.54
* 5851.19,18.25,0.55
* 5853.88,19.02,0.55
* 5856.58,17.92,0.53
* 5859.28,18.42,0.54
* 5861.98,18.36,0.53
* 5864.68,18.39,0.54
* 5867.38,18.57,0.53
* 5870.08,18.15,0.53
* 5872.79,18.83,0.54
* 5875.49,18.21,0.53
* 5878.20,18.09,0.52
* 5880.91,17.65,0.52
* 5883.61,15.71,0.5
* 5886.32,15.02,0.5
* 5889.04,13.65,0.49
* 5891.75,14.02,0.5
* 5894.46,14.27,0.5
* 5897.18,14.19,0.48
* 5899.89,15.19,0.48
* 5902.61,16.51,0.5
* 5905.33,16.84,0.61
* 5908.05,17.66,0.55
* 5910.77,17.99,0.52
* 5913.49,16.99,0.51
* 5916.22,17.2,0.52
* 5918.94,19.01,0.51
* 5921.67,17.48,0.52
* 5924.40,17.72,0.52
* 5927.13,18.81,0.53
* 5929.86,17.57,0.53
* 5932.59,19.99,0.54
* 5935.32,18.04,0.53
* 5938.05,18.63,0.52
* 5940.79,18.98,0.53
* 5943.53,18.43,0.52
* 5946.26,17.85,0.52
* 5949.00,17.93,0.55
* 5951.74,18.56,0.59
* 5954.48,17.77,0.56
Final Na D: 4.8 angstrom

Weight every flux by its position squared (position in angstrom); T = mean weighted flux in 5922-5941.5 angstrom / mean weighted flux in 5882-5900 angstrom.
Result 1.28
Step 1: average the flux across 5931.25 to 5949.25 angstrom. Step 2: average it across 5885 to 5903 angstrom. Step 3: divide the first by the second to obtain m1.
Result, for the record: 1.3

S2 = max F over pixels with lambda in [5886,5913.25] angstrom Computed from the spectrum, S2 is 17.99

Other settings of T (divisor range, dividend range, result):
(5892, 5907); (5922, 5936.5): 1.21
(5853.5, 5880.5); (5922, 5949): 1.03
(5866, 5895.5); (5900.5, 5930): 1.07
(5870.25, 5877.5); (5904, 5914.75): 0.96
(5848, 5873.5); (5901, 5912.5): 0.95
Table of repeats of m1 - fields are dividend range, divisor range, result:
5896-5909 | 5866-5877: 0.87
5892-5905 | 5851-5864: 0.82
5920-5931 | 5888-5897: 1.28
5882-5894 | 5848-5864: 0.79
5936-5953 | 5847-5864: 0.99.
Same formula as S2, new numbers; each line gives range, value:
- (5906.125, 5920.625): 19.01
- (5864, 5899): 18.83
